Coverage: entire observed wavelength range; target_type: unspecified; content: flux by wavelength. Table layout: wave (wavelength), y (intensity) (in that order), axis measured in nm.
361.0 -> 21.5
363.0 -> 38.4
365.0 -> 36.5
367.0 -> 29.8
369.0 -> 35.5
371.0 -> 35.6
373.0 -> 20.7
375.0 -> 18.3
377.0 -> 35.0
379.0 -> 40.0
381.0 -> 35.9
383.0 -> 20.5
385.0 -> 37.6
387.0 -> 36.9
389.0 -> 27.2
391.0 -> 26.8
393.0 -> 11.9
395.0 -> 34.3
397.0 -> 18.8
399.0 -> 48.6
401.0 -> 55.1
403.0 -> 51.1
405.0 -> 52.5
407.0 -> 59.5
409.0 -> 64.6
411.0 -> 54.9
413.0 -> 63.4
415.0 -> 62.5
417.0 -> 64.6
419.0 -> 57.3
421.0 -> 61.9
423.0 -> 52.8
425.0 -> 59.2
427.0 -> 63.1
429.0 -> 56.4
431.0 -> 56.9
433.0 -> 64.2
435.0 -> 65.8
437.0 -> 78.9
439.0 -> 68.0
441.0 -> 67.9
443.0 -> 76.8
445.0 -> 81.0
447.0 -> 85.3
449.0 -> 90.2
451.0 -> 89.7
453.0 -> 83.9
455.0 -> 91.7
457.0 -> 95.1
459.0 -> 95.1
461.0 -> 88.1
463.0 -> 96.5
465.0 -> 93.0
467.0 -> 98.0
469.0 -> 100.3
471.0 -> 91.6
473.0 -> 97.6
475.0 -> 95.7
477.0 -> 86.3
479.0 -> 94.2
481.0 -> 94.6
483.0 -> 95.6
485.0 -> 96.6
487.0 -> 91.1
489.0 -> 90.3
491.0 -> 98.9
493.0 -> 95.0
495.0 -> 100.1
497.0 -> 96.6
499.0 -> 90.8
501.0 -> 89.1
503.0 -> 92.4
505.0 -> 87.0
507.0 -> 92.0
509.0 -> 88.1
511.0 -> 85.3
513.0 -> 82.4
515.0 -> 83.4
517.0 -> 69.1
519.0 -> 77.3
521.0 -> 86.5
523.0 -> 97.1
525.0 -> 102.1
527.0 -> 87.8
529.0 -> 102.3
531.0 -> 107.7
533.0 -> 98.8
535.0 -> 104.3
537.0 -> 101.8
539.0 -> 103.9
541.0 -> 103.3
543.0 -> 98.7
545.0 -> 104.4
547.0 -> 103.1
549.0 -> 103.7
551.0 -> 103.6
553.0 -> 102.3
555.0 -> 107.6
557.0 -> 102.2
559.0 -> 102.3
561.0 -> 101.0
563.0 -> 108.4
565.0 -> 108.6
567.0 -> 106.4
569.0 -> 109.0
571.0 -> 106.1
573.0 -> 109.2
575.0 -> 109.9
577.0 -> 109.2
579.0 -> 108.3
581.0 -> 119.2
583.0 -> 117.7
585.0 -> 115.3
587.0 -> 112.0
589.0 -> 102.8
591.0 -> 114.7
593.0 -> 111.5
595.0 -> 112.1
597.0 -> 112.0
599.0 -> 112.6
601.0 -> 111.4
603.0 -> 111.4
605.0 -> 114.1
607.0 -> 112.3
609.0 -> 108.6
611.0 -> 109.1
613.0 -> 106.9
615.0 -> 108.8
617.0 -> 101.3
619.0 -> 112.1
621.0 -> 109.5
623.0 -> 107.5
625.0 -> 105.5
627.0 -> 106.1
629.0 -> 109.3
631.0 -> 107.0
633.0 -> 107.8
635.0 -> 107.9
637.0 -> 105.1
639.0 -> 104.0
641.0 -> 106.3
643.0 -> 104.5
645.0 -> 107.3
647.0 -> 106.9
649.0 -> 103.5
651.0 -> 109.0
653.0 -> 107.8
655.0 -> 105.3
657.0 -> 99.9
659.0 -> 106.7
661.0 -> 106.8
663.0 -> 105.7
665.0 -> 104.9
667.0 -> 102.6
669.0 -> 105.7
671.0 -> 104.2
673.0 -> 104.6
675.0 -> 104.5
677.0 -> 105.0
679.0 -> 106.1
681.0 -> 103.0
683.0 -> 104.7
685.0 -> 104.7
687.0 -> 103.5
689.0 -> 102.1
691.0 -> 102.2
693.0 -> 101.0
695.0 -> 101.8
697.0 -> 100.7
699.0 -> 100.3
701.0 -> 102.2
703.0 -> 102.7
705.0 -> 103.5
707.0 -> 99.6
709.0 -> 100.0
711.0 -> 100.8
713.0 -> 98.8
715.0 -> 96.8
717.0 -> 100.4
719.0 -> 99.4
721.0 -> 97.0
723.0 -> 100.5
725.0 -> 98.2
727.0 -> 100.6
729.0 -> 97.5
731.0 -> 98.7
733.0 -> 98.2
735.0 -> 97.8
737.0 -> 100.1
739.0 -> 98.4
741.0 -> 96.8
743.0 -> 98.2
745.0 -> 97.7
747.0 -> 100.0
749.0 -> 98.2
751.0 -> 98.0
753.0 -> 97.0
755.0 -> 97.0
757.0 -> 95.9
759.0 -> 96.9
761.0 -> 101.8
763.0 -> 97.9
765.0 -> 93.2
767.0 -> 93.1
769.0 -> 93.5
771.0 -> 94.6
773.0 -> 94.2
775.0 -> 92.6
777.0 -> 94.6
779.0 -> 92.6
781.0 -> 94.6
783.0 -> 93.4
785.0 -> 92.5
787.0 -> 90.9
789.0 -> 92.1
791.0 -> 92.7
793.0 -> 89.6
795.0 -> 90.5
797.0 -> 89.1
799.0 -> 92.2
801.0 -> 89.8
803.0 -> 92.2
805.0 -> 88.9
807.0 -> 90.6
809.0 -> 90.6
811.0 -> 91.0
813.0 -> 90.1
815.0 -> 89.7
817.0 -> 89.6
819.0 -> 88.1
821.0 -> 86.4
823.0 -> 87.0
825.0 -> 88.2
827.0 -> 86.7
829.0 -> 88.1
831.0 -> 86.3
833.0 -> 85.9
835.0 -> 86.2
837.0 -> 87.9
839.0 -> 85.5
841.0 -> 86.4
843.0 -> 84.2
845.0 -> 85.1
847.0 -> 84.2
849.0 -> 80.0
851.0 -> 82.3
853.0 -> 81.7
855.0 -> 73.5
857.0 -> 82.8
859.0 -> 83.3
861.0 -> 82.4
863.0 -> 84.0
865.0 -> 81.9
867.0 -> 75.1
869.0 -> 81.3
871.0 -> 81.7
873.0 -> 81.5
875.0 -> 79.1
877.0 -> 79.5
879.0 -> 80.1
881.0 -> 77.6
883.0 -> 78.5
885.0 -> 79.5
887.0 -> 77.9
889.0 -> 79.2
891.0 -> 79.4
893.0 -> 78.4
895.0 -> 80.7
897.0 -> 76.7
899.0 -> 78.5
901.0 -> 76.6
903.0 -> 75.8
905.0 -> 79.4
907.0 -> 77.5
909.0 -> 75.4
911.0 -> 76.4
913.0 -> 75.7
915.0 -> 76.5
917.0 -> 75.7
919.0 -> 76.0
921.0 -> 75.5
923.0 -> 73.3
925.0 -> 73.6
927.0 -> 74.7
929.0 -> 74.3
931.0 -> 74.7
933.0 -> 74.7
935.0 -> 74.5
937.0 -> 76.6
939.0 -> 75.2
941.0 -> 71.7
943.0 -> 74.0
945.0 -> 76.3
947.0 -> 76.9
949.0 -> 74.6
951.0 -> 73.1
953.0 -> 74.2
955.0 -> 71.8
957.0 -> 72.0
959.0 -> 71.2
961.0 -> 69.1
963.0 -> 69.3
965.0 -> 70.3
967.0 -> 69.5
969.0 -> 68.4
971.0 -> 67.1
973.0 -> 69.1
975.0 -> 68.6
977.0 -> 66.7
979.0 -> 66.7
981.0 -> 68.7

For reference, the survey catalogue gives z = 0.000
